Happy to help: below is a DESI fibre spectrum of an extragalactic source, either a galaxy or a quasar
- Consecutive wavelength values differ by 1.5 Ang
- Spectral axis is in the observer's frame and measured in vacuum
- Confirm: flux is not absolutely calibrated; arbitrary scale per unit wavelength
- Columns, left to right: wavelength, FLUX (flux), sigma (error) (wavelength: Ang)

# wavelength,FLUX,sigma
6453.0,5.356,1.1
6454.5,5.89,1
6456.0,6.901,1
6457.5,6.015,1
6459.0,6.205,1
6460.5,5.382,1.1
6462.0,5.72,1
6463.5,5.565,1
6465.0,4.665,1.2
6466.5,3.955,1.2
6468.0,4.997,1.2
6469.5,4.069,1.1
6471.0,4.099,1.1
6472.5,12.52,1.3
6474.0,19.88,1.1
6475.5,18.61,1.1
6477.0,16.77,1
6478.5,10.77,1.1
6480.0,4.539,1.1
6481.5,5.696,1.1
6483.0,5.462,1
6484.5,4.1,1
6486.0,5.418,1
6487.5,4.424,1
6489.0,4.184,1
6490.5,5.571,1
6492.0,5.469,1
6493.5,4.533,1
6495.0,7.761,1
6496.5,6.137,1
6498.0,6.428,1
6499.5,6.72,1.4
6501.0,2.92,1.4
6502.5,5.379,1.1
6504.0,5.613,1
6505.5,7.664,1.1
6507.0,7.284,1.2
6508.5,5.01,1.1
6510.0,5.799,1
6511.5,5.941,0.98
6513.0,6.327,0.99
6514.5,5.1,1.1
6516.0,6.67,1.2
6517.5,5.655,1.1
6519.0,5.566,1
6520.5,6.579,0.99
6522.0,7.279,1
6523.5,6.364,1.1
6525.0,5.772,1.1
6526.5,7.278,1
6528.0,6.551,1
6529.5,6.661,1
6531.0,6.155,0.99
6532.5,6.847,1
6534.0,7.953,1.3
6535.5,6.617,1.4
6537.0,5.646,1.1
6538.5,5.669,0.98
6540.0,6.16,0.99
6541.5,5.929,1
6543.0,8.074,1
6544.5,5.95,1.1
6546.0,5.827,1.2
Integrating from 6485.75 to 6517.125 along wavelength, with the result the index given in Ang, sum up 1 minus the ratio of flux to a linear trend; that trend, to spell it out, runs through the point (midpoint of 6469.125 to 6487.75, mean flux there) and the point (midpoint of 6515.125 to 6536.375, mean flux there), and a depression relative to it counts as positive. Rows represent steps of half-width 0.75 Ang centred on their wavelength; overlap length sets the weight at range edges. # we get 8.4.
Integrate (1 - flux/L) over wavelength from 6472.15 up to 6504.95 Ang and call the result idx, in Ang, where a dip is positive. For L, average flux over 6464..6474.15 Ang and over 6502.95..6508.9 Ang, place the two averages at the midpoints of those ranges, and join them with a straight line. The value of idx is -4.3 Ang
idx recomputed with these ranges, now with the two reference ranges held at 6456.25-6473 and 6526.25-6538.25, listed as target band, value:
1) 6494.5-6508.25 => 0.1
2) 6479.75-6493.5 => 2.3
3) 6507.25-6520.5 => 1.1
